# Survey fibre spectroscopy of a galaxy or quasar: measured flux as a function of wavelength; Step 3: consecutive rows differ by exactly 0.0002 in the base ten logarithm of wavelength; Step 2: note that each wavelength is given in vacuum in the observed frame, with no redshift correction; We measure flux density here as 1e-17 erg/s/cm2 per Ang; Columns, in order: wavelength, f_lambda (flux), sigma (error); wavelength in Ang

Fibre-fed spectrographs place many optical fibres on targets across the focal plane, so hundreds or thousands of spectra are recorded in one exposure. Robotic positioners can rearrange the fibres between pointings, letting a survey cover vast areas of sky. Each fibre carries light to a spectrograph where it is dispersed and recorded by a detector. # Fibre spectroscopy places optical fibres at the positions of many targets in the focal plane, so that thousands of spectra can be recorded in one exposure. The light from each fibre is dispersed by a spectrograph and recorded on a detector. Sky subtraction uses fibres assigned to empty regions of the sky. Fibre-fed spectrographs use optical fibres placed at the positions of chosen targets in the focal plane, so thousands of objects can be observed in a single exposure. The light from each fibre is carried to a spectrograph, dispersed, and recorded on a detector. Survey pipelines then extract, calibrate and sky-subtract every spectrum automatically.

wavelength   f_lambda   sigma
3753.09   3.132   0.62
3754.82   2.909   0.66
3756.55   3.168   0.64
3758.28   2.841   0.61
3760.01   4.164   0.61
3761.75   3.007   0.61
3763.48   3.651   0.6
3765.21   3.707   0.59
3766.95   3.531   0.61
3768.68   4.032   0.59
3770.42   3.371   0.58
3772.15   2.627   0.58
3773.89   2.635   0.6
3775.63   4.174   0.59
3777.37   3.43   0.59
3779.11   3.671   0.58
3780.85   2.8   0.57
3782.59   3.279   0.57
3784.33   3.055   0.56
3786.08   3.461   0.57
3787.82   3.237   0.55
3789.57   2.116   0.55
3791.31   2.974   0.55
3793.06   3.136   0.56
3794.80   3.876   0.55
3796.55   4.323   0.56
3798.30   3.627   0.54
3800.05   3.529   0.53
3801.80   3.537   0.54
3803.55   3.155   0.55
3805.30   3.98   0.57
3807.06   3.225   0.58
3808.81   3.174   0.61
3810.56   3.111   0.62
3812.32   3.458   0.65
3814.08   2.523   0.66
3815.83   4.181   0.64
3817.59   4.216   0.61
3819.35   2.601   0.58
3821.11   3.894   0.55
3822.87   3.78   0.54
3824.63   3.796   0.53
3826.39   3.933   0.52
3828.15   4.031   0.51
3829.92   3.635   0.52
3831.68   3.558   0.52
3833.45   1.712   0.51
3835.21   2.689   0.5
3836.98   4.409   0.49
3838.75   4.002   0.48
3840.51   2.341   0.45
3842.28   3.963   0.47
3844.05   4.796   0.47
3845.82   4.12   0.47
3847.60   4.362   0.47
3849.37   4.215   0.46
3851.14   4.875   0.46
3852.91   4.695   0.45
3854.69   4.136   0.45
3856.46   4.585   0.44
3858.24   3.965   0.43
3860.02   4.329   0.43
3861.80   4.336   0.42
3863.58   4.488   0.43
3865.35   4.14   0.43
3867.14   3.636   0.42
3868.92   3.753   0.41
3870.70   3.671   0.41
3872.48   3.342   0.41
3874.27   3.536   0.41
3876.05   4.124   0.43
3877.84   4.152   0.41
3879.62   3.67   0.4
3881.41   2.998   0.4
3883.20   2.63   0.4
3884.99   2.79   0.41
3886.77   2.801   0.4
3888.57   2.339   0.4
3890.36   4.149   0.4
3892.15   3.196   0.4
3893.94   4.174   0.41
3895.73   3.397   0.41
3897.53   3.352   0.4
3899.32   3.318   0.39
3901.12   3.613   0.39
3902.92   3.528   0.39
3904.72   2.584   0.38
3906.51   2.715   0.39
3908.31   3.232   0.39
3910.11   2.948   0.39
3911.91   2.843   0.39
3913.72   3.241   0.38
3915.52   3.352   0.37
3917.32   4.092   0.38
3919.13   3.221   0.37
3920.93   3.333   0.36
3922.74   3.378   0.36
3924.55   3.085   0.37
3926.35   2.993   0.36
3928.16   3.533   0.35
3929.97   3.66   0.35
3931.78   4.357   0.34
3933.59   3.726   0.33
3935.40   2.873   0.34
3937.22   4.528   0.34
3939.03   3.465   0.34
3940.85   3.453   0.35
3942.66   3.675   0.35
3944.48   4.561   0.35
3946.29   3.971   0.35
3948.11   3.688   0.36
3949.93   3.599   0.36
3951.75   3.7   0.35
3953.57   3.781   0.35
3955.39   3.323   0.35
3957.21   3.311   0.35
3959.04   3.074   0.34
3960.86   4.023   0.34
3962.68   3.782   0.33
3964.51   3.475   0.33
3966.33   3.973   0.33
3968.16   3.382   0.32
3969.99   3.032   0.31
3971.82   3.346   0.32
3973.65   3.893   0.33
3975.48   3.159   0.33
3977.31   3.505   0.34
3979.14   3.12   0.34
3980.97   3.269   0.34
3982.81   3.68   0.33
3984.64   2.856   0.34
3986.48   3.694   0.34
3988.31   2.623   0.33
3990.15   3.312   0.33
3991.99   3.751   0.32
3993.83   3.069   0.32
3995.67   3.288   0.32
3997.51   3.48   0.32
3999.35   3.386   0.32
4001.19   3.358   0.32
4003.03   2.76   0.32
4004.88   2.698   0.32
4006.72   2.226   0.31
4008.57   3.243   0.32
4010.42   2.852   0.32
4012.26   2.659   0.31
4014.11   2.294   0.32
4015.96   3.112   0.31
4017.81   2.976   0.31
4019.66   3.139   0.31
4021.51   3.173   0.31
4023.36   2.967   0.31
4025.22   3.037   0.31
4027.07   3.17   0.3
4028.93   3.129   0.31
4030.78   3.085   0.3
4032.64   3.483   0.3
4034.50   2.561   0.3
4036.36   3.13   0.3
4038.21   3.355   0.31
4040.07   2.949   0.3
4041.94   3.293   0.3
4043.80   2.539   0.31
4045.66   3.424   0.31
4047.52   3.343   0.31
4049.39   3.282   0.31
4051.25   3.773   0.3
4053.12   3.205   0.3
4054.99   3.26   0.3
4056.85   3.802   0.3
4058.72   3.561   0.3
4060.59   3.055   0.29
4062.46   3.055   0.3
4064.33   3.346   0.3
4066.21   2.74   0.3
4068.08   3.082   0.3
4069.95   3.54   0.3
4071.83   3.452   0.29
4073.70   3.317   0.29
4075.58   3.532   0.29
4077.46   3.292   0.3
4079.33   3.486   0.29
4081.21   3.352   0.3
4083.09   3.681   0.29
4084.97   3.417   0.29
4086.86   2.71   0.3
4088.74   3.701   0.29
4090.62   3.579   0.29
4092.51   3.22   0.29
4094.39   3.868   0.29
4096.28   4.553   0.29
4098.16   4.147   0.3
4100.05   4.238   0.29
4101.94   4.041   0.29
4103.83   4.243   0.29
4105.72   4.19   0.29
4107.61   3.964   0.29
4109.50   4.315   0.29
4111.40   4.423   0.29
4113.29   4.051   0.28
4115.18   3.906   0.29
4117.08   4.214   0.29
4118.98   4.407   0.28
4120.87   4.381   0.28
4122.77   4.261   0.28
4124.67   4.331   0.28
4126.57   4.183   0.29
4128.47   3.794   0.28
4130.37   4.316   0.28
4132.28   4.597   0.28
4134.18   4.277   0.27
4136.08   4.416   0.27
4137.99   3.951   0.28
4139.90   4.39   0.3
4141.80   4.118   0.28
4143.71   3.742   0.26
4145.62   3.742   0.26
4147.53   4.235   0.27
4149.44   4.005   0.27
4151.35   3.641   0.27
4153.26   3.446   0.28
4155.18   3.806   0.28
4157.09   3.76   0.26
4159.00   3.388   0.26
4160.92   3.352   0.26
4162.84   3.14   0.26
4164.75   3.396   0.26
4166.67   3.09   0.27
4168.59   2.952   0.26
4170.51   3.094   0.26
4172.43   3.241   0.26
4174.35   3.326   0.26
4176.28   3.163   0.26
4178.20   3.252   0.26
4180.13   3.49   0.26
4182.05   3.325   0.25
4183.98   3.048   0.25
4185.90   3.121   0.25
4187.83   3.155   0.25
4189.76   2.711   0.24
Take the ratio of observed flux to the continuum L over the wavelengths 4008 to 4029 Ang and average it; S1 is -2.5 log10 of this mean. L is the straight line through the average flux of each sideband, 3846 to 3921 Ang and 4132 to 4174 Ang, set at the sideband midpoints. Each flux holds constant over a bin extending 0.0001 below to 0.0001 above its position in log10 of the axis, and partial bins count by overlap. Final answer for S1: 0.23 mag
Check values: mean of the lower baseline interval 3.62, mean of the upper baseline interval 3.7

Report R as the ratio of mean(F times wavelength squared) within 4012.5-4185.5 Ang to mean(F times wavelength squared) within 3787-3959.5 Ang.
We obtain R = 1.12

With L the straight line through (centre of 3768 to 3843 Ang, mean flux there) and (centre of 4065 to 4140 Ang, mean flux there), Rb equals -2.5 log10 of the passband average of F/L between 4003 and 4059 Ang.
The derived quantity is 0.22 mag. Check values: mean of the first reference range 3.4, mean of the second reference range 3.88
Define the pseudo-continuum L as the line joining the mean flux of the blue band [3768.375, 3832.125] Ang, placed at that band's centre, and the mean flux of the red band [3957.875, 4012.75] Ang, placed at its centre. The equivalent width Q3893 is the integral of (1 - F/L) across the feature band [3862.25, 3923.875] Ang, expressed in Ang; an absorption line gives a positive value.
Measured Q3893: -1.1 Ang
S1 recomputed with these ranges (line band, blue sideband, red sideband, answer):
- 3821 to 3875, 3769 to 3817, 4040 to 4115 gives -0.15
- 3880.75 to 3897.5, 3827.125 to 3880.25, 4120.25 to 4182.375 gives 0.22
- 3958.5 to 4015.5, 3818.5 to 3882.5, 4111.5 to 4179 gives 0.18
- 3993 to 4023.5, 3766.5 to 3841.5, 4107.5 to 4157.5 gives 0.27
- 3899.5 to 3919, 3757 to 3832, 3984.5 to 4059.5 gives 0.02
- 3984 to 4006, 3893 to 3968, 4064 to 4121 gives 0.13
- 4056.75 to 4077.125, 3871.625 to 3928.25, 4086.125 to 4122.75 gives 0.18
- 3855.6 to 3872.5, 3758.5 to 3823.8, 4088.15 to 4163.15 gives -0.15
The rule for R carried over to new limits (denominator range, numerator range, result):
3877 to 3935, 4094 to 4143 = 1.41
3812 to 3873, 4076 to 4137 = 1.18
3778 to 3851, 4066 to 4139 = 1.28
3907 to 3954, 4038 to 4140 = 1.14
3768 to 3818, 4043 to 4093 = 1.14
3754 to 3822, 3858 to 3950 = 1.11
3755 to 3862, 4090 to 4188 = 1.26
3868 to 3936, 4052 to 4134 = 1.23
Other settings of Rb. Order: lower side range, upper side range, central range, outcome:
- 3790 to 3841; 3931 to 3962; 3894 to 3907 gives 0.10 mag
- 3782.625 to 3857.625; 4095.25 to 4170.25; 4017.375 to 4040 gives 0.24 mag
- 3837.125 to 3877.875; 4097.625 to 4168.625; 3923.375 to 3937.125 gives 0.15 mag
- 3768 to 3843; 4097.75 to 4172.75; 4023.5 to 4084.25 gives 0.17 mag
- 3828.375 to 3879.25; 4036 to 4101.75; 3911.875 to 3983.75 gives 0.05 mag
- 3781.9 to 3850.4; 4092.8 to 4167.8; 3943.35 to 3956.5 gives -0.02 mag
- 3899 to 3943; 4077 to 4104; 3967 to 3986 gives 0.05 mag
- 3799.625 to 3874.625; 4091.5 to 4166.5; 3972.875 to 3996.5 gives 0.17 mag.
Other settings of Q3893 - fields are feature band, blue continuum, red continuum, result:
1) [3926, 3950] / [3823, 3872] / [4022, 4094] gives -0.7 Ang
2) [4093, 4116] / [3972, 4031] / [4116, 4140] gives -0.5 Ang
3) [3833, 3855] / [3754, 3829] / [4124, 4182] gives -2.8 Ang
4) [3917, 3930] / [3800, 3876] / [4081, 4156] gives 1.6 Ang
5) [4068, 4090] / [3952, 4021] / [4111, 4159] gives 2.2 Ang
